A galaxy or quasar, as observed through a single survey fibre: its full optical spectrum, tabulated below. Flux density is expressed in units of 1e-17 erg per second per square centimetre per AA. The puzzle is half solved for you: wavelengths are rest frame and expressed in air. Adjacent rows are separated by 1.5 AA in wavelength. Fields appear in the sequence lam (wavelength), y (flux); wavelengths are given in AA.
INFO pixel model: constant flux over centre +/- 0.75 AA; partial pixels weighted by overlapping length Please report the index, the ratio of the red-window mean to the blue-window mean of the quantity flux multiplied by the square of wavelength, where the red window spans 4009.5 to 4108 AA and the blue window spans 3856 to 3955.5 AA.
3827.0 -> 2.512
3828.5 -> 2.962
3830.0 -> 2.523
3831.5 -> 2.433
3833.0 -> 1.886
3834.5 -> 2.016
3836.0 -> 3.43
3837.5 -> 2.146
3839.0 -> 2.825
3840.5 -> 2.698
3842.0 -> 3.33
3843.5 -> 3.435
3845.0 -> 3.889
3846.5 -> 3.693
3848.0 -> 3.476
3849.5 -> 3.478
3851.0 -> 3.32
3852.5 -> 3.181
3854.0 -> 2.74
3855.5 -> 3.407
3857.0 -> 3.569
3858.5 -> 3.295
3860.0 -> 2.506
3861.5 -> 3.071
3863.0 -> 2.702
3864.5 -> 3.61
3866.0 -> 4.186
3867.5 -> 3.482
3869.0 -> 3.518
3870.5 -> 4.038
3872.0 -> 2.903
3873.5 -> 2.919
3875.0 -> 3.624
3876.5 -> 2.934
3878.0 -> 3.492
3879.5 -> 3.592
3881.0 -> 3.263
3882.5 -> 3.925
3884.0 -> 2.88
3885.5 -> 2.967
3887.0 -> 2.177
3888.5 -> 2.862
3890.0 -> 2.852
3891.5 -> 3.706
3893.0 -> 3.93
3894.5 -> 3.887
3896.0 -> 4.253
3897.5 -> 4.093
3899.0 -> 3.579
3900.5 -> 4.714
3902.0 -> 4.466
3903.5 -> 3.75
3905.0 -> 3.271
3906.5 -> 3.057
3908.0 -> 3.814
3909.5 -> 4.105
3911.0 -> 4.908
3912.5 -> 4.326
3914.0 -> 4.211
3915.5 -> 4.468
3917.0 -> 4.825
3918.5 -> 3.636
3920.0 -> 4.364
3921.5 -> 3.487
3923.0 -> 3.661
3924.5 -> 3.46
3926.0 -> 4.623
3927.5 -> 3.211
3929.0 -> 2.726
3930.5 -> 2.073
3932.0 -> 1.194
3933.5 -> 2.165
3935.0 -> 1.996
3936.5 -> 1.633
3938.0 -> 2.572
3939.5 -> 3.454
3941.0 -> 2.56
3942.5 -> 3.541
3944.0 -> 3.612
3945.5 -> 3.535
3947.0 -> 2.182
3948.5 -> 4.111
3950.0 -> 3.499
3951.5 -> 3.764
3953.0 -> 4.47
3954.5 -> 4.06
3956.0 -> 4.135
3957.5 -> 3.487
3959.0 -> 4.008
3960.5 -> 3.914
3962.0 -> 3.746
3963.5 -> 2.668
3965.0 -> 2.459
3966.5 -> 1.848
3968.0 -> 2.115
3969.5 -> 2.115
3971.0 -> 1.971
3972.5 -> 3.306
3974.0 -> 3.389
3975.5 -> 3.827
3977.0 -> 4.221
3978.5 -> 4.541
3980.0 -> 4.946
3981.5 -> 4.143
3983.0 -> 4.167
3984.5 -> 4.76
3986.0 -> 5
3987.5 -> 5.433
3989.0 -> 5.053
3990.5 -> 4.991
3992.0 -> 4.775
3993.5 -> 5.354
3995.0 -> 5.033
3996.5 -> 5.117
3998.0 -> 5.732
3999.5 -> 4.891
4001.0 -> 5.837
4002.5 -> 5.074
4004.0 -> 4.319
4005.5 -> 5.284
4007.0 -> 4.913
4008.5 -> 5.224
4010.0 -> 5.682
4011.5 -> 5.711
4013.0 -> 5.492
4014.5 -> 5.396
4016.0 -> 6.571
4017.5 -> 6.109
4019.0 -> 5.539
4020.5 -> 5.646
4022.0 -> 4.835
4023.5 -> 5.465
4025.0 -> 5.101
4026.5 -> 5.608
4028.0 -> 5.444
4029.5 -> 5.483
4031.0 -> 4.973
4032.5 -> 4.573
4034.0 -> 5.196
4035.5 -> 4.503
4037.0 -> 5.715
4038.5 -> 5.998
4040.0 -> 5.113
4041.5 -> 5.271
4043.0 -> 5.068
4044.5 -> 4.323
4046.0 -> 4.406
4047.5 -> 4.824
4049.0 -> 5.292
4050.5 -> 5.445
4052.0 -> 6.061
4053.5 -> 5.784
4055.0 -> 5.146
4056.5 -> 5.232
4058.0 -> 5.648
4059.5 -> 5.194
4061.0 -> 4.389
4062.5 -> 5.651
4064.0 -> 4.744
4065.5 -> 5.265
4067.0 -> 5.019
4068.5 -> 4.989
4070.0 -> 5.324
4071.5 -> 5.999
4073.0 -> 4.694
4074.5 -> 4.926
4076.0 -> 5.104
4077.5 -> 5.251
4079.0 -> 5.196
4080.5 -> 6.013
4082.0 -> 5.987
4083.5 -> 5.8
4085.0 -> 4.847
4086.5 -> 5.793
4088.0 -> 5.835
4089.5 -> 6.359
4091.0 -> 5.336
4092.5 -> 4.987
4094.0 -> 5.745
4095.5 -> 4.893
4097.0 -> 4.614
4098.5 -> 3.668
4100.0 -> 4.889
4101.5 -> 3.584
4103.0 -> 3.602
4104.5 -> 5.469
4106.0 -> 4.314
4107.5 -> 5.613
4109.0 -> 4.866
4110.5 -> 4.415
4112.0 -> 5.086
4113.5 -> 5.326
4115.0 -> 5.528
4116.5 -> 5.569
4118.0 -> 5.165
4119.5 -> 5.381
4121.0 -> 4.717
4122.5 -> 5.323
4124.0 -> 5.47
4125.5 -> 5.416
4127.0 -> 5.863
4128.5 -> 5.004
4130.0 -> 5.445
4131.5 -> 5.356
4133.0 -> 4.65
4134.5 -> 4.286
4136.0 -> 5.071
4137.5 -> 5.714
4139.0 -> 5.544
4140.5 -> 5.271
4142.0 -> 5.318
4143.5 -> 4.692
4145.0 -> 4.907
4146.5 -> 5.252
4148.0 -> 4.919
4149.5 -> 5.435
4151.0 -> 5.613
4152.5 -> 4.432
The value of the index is 1.64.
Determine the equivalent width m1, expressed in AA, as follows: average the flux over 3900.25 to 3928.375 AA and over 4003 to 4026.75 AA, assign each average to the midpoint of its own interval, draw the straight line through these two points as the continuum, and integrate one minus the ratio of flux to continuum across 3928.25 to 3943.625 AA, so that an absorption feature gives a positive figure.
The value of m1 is 6.8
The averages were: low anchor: 4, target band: 2.42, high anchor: 5.42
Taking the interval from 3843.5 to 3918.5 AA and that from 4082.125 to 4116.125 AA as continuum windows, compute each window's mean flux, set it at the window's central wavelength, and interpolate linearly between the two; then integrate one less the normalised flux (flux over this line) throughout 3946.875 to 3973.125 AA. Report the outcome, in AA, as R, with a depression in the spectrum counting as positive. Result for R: 5.5 AA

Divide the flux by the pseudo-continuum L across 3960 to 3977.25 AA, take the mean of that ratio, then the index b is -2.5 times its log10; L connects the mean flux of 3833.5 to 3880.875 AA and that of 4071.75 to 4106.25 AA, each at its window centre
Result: 0.38 mag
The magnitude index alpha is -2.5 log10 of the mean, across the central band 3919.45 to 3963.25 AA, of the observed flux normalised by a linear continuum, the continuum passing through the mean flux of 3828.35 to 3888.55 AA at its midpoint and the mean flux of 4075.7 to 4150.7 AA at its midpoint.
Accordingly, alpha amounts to 0.162 mag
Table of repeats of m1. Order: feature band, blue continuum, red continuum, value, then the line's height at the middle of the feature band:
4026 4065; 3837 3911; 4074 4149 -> -4.4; 4.67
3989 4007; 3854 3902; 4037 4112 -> -2.6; 4.48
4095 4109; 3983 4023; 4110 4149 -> 1.8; 5.21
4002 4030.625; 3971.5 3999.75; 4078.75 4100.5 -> -3.3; 4.85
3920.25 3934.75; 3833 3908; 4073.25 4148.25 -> 3.0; 3.77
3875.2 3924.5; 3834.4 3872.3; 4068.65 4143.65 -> -1.6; 3.61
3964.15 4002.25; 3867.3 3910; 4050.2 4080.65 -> 2.3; 4.46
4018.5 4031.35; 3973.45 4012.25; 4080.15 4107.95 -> -1.0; 4.97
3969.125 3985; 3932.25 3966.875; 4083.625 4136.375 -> -1.2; 3.5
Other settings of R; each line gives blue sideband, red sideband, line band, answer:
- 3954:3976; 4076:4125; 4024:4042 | -4.9 AA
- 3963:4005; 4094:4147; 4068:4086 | -2.3 AA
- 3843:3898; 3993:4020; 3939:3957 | 3.8 AA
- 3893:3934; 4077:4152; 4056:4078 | -1.5 AA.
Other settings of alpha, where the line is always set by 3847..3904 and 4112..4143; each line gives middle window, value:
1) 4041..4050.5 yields -0.05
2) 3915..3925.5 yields -0.07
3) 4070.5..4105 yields -0.04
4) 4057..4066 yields -0.08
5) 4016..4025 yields -0.24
